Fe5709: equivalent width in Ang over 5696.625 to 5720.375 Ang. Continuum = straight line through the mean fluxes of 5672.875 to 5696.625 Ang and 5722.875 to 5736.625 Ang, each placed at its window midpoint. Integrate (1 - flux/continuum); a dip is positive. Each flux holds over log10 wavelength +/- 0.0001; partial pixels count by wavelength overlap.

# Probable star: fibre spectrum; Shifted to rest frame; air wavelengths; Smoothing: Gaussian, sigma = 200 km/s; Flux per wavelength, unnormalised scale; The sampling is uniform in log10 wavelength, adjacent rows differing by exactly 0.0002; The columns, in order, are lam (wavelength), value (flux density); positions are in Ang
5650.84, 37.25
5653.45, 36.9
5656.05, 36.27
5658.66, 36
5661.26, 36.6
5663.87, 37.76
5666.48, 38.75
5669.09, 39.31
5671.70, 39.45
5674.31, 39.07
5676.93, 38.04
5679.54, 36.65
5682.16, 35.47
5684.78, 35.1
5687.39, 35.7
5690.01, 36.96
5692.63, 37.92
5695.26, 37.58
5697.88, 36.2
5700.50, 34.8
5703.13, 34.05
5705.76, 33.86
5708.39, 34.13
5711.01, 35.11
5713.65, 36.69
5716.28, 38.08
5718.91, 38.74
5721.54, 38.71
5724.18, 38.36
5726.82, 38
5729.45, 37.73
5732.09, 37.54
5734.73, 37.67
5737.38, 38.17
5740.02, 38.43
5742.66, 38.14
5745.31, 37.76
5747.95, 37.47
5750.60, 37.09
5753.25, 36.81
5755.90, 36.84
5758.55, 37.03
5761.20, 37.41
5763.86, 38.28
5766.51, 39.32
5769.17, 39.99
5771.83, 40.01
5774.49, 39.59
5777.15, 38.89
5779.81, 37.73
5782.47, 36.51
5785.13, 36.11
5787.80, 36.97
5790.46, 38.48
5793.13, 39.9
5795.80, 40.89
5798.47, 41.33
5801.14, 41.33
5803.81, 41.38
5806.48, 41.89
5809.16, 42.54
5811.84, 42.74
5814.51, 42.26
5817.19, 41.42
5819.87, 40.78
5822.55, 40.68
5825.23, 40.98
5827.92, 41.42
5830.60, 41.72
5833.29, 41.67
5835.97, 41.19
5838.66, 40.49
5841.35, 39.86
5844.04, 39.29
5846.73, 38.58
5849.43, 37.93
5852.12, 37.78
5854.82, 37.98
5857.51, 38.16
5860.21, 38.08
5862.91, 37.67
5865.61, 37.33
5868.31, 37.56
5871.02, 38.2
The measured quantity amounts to 1.1 Ang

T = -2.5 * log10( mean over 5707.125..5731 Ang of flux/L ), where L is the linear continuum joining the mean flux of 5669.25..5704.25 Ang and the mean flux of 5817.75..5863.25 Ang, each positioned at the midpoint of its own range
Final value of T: 0.00 mag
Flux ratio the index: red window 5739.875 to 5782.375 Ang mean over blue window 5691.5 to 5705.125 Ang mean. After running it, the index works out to 1.06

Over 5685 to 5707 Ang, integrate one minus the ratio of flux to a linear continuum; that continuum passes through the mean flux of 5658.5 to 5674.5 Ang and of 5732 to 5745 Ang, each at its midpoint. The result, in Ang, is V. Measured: 1.3 Ang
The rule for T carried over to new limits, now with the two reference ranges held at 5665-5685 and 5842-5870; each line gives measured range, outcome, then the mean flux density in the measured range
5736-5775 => -0.005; 38.1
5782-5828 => -0.068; 40.5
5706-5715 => 0.082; 35.1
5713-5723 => -0.007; 38.2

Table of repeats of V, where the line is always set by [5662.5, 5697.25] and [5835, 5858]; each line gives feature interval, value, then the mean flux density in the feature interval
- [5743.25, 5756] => 0.3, 37.3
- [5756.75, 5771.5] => -0.1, 38.5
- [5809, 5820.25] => -0.9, 42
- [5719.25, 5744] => -0.1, 38.1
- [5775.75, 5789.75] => 0.4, 37.3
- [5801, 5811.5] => -0.9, 41.9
